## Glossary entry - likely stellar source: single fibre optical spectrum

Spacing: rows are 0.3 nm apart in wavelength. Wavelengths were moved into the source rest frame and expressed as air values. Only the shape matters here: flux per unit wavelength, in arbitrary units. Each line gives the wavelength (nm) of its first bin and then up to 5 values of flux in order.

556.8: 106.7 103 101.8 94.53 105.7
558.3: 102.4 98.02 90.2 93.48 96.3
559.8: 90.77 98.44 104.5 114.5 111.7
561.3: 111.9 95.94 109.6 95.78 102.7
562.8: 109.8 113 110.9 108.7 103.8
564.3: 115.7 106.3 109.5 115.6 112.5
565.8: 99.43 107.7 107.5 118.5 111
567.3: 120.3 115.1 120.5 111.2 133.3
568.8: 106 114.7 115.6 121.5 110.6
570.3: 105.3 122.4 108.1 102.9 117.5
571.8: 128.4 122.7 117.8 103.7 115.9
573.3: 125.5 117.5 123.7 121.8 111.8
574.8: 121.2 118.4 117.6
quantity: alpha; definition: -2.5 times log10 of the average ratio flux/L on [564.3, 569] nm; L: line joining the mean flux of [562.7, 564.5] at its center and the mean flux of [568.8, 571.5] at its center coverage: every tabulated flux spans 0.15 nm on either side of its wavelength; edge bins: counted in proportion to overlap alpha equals -0.017 mag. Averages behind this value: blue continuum 110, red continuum 113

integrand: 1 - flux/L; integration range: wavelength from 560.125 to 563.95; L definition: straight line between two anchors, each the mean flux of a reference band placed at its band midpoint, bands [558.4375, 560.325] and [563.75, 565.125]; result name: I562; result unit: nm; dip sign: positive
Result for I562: -0.17 nm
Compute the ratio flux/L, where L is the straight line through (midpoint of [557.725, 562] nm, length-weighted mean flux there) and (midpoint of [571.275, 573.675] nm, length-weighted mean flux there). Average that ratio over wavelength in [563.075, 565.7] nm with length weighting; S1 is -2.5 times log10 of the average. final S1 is -0.03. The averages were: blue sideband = 101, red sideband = 118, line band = 110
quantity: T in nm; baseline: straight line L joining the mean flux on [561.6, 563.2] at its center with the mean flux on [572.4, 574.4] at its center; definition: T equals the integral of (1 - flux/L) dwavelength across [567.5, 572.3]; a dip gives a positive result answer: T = -0.10 nm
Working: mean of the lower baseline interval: 105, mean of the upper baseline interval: 118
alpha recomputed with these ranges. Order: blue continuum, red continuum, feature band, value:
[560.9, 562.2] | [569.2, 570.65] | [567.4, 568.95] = -0.04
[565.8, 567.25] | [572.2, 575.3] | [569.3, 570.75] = -0.01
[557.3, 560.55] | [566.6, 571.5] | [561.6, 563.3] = -0.02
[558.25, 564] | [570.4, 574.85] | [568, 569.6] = -0.04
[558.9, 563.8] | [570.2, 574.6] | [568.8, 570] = -0.02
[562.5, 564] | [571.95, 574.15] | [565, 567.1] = 0.01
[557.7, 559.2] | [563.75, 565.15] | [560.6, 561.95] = -0.05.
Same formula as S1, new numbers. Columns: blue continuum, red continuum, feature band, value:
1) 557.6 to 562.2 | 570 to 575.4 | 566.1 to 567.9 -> -0.05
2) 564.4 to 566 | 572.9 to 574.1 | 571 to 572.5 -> 0.01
